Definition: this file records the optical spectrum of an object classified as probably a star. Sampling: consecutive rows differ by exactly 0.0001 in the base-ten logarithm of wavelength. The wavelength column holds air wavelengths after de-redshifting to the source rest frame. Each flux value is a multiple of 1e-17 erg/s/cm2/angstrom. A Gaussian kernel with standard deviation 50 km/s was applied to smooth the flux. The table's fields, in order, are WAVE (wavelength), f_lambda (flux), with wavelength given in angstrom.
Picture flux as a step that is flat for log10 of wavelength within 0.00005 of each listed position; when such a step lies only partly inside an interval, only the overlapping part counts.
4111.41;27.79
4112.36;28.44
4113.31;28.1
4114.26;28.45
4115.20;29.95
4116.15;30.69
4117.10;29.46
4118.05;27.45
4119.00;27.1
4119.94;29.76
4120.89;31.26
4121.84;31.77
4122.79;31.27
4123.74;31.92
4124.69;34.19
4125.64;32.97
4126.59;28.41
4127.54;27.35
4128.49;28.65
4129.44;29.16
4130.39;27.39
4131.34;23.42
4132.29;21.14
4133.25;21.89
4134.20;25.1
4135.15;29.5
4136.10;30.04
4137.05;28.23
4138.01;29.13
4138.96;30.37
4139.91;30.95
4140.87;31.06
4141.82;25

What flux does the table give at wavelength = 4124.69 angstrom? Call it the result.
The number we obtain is 34.19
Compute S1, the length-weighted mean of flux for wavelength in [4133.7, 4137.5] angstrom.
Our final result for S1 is 28.2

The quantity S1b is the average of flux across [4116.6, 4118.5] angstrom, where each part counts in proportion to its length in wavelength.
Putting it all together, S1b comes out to 28.4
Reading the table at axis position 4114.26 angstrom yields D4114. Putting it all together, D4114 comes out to 28.45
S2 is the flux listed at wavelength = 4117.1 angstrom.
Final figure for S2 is 29.46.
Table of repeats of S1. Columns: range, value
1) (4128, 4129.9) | 28.9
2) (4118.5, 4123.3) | 30.3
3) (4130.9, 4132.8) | 22.2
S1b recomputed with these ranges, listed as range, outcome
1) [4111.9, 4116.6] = 29.1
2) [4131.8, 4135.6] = 24.3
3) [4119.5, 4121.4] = 30.5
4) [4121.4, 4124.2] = 31.6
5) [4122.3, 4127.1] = 31.7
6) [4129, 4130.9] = 28.2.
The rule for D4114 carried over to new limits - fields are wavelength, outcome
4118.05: 27.45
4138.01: 29.13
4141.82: 25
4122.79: 31.27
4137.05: 28.23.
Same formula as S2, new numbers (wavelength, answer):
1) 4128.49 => 28.65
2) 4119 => 27.1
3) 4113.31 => 28.1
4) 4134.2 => 25.1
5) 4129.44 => 29.16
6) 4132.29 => 21.14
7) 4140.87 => 31.06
